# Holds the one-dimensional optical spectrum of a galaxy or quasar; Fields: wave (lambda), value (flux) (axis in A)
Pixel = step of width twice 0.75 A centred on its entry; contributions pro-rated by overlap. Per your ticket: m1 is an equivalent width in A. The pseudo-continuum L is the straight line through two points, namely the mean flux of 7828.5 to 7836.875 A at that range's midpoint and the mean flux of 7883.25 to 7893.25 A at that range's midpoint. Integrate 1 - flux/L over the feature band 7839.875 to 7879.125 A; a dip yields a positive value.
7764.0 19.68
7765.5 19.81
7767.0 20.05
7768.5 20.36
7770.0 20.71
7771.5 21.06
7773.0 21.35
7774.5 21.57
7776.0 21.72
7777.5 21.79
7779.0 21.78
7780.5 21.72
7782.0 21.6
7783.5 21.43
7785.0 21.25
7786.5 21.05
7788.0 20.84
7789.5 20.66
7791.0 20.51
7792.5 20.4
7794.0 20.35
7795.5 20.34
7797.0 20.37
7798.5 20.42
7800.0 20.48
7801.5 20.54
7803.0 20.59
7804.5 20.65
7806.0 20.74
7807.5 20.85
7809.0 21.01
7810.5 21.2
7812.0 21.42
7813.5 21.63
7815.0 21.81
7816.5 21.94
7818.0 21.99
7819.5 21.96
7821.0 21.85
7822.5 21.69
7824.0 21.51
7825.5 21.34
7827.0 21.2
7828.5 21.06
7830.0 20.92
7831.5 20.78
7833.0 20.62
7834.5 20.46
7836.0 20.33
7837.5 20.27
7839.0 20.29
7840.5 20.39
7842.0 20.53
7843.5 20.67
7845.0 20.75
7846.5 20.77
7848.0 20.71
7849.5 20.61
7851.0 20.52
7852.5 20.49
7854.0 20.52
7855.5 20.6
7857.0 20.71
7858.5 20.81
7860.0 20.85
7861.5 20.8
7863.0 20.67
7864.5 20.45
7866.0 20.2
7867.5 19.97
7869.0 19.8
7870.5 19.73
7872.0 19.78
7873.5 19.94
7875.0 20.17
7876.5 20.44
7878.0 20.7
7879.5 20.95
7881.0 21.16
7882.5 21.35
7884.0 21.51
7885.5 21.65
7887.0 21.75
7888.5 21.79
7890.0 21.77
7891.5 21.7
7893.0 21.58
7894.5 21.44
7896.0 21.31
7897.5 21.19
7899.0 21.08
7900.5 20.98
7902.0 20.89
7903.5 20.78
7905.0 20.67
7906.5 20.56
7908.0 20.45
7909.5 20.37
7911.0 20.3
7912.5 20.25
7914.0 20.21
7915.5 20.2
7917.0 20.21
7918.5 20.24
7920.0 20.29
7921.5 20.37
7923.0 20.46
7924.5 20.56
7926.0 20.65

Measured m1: 1.3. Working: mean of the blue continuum 20.7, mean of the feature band 20.5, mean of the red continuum 21.7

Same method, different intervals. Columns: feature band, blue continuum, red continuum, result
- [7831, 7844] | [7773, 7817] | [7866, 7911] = 0.31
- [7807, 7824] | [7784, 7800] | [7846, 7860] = -0.78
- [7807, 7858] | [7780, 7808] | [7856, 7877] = -1.13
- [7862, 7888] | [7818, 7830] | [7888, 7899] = 1.08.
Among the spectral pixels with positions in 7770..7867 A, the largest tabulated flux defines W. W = 21.99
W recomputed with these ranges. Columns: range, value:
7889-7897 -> 21.77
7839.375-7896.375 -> 21.79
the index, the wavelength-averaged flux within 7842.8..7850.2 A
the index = 20.7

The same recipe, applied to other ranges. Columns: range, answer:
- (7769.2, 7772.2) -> 20.9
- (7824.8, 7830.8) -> 21.1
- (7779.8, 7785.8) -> 21.5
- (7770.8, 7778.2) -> 21.5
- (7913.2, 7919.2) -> 20.2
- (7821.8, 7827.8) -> 21.4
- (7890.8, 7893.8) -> 21.6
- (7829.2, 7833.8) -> 20.8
